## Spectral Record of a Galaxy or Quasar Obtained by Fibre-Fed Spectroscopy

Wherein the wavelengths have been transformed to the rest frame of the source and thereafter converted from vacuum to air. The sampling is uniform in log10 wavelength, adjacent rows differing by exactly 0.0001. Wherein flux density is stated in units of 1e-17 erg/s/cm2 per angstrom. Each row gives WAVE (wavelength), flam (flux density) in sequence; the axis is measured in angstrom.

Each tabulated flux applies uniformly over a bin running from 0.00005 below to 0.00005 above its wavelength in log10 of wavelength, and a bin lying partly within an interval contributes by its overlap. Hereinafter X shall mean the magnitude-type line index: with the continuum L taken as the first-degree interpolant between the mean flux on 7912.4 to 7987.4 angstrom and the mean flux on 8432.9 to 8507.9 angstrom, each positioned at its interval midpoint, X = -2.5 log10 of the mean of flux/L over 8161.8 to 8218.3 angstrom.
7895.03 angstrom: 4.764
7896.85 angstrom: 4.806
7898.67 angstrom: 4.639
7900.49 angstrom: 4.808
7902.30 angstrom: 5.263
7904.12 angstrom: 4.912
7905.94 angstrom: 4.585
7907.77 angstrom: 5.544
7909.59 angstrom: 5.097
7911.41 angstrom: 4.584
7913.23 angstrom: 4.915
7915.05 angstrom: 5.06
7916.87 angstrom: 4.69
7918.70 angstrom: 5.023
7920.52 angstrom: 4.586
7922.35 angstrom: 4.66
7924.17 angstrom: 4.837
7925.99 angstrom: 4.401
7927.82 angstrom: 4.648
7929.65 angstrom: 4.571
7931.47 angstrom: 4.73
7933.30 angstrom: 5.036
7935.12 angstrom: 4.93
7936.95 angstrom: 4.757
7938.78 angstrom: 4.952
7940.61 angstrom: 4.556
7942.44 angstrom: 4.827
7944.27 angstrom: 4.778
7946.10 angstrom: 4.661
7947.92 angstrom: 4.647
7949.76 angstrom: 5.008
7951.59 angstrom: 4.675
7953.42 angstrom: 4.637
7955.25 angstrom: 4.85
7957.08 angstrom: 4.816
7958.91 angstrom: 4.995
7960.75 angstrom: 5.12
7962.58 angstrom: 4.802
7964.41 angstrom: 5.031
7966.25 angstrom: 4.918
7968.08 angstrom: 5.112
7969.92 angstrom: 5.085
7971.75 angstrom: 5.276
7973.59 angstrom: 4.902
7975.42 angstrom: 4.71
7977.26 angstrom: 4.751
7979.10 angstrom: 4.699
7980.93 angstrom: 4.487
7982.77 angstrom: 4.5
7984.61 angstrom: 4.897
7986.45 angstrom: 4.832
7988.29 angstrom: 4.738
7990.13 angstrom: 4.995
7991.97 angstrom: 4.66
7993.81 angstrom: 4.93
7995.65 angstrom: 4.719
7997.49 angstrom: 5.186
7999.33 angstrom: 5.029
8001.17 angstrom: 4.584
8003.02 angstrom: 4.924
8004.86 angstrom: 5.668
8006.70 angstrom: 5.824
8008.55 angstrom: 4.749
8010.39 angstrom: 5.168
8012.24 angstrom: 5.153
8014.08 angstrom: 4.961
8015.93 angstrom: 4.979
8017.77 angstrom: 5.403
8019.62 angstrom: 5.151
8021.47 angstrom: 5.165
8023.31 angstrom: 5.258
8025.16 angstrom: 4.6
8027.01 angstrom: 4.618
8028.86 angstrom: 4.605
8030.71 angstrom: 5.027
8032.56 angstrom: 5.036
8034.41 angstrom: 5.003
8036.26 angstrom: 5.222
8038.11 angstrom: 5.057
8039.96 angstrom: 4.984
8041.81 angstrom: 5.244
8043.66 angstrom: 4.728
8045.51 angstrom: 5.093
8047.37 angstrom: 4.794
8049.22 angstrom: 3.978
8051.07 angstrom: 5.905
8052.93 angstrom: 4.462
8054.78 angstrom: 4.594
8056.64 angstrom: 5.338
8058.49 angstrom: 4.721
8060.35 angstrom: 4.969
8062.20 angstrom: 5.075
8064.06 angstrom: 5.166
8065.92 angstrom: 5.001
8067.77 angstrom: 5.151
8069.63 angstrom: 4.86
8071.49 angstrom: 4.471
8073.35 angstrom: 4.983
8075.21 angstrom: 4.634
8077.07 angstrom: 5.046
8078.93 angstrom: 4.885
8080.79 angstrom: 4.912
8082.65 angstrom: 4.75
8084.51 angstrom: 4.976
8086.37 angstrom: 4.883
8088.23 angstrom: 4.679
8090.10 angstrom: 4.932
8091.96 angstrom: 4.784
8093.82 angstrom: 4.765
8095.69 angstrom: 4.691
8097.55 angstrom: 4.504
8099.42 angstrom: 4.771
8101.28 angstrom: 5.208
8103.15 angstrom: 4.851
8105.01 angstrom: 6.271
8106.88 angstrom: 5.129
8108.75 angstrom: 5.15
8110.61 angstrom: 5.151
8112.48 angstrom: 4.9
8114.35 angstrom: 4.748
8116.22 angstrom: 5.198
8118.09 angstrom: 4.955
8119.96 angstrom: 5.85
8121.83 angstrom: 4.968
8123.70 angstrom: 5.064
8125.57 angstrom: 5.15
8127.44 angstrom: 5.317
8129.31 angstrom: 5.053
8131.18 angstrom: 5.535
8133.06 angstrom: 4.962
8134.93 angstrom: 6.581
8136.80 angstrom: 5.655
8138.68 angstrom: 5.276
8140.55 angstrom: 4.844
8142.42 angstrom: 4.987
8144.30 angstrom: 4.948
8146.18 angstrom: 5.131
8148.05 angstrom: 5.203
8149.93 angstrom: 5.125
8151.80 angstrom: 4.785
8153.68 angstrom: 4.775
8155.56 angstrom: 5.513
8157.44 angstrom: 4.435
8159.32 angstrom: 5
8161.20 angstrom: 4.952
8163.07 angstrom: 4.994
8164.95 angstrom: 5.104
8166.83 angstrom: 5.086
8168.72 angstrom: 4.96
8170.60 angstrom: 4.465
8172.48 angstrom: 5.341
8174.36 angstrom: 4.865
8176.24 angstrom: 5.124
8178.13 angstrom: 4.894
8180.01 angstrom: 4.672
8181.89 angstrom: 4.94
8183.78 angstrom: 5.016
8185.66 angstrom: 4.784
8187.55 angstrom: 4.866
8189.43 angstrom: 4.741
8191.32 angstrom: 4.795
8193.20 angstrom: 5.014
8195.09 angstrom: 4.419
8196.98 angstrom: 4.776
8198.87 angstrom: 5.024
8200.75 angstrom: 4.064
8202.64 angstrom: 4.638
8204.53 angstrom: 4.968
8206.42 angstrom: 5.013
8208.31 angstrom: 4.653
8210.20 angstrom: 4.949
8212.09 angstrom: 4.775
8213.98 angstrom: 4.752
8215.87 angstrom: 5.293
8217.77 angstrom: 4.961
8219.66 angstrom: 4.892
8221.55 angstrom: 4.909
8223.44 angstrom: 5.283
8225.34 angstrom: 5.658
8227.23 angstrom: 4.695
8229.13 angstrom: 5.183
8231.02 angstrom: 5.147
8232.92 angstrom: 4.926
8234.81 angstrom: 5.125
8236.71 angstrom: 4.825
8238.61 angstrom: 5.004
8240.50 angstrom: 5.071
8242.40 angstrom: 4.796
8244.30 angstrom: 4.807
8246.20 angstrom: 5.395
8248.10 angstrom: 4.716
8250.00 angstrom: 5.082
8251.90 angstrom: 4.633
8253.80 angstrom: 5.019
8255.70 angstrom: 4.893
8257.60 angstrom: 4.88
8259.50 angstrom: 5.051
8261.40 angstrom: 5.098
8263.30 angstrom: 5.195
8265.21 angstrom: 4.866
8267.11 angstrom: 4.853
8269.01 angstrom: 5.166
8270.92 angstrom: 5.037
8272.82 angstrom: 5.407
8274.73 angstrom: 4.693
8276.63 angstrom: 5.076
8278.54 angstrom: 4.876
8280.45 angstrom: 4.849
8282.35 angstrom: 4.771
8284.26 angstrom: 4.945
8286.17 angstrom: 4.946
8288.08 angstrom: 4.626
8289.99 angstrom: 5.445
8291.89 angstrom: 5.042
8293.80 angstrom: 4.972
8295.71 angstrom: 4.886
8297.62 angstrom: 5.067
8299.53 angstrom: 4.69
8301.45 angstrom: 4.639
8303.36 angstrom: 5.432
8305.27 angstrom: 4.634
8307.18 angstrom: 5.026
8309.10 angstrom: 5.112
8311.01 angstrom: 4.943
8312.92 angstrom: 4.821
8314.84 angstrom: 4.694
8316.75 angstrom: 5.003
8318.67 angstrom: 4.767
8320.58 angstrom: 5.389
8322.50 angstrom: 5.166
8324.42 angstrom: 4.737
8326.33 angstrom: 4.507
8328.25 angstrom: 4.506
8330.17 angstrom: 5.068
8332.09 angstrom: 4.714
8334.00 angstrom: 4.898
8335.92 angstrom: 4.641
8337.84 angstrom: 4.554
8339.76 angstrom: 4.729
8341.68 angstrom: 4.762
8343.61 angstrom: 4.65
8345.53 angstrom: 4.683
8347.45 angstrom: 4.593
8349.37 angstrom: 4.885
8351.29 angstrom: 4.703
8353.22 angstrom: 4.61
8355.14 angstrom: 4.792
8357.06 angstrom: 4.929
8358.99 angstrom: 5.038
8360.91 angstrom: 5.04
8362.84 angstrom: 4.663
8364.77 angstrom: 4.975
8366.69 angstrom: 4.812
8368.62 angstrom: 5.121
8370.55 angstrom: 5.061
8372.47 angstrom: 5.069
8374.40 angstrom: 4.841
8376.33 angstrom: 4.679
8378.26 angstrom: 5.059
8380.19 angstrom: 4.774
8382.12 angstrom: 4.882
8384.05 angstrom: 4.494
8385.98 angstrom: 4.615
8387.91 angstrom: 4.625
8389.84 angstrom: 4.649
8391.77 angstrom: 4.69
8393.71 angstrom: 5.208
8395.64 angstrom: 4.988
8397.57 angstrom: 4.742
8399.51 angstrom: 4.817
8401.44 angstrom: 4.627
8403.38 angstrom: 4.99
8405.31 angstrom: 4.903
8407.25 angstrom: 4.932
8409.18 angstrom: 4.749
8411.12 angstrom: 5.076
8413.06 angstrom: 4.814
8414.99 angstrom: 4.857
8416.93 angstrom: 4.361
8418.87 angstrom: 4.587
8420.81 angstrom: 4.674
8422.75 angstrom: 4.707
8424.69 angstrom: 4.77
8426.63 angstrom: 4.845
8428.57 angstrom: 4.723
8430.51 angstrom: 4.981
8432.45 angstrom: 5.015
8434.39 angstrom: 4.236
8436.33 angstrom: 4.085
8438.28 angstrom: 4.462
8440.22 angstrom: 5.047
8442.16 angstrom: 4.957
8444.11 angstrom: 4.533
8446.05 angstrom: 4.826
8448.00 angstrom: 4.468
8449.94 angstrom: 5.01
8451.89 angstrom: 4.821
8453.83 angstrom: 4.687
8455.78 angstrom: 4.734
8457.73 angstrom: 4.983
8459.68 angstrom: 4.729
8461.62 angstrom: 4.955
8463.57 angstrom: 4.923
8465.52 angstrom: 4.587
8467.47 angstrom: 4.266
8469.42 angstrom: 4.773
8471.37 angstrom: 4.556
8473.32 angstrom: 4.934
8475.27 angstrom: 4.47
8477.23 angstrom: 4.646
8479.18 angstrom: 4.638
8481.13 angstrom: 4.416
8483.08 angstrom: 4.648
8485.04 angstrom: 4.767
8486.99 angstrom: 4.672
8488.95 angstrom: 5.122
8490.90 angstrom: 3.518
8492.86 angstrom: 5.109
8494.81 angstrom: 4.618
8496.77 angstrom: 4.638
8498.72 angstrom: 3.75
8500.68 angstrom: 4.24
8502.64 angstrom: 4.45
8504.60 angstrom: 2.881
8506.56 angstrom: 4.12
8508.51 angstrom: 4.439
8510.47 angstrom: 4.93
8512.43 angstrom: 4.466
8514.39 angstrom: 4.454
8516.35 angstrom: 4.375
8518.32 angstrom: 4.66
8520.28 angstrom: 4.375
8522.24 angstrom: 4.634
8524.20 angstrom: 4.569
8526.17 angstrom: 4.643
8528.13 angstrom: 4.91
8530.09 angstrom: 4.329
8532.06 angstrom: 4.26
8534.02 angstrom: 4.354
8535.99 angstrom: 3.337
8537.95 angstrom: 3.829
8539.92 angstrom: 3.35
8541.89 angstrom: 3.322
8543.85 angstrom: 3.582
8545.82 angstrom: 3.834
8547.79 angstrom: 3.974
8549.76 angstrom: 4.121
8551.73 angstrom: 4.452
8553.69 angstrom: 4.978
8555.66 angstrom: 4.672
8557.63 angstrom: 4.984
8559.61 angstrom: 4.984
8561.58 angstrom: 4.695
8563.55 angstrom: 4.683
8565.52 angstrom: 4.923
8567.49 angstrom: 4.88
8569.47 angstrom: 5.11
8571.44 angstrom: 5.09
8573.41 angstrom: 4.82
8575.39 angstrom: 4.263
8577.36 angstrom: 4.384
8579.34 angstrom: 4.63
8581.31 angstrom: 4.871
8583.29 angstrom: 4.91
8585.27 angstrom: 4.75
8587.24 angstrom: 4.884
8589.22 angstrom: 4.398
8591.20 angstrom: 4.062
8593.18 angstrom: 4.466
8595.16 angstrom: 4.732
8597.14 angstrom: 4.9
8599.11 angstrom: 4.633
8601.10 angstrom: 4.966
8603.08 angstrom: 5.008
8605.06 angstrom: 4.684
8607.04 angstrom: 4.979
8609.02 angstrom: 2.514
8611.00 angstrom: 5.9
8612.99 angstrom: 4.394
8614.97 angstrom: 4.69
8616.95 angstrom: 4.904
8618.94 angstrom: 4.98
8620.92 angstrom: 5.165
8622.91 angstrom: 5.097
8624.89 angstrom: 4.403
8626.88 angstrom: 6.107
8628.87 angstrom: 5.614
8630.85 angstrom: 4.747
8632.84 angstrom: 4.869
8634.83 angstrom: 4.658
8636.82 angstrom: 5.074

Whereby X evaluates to -0.04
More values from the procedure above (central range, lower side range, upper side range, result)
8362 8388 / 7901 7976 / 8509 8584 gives -0.06 mag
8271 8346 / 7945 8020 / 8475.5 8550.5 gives -0.08 mag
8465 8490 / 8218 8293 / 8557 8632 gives 0.05 mag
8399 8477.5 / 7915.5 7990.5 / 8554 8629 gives 0.01 mag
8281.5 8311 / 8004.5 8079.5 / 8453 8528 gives -0.05 mag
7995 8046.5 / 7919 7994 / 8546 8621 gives -0.05 mag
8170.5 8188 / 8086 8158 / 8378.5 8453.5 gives 0.03 mag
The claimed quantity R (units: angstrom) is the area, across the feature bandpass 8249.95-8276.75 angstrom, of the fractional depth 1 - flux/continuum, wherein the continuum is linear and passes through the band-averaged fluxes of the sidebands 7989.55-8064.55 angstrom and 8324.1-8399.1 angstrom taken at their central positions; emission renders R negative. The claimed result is -0.8 angstrom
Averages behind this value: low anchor 4.99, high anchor 4.8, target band 4.99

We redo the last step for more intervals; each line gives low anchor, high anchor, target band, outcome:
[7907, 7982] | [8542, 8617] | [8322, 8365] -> -0.70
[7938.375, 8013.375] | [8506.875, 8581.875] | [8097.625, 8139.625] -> -4.04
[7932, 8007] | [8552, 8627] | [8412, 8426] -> 0.30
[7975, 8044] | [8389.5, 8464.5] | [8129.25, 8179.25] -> -2.05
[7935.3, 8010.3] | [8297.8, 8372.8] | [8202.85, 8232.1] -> -0.84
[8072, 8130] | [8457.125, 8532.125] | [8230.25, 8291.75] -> -2.15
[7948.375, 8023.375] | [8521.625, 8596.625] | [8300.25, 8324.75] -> -1.45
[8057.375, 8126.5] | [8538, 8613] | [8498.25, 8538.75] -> 2.62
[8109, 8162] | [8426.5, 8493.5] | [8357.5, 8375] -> -0.51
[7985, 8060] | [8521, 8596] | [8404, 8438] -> -0.93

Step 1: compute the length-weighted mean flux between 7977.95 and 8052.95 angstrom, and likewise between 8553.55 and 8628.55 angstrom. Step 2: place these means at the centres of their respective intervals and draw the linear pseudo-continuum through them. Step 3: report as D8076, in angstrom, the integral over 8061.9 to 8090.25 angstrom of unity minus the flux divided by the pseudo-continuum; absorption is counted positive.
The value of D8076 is 0.2 angstrom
